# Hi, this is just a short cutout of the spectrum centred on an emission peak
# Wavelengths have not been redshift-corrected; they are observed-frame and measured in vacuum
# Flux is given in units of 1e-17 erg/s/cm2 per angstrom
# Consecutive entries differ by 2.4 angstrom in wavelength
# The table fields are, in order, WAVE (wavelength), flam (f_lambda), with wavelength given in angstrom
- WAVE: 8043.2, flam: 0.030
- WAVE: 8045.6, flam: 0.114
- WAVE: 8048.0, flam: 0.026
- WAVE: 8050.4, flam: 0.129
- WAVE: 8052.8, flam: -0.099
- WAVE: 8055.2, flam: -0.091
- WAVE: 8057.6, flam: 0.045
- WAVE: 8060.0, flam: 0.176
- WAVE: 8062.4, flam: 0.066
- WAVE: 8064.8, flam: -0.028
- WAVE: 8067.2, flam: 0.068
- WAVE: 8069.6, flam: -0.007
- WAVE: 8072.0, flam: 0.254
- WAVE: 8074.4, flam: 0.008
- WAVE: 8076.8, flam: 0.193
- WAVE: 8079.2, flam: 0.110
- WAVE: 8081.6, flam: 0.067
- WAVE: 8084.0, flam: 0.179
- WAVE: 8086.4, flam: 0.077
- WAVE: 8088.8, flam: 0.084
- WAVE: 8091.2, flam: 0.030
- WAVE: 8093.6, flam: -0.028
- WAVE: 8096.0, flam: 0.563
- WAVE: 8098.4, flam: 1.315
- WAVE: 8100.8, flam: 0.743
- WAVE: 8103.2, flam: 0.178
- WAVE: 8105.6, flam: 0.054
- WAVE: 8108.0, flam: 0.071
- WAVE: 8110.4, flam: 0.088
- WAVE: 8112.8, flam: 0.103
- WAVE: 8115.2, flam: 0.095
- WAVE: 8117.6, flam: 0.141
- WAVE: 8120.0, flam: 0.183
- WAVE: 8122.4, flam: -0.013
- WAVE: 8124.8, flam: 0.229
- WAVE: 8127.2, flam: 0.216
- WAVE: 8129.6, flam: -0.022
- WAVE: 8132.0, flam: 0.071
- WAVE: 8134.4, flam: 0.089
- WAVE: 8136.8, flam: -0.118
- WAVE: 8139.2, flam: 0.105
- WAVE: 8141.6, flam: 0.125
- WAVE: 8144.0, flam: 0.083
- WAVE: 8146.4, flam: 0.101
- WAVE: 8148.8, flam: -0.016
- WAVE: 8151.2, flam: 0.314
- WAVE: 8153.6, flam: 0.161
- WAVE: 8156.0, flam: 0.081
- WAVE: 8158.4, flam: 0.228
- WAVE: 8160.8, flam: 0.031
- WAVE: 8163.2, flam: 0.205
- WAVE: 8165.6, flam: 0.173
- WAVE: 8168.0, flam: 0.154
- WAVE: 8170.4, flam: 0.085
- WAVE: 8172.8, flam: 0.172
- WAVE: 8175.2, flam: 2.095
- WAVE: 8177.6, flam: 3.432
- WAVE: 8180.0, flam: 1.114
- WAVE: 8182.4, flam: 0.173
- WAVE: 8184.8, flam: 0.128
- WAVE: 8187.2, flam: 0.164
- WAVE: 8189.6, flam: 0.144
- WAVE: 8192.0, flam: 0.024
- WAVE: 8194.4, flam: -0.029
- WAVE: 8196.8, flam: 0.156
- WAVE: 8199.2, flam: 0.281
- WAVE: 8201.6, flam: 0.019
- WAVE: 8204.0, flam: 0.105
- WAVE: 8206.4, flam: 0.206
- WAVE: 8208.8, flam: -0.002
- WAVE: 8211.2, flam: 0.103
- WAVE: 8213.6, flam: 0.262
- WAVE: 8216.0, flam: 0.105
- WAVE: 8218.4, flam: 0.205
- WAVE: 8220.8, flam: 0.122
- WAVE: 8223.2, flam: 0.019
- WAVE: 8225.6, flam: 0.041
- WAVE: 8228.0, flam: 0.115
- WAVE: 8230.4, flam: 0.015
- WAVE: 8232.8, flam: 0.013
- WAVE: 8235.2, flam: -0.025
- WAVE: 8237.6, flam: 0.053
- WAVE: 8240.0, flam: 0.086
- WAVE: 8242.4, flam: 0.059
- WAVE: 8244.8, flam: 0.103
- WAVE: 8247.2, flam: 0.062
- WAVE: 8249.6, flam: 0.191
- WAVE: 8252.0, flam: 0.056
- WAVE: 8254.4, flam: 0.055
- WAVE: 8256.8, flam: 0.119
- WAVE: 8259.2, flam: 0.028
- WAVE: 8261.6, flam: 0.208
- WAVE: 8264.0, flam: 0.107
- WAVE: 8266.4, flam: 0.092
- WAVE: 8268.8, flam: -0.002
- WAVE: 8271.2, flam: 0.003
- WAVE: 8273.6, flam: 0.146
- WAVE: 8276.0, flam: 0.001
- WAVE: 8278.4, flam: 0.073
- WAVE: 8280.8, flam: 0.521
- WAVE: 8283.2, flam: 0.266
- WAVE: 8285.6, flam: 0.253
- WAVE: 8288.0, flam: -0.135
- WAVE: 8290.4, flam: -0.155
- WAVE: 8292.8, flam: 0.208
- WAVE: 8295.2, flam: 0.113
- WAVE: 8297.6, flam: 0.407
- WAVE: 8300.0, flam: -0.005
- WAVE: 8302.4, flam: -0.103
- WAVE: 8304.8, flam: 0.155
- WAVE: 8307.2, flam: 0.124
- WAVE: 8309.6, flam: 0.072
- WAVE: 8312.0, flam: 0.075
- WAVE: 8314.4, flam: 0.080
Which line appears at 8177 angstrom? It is [O III]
